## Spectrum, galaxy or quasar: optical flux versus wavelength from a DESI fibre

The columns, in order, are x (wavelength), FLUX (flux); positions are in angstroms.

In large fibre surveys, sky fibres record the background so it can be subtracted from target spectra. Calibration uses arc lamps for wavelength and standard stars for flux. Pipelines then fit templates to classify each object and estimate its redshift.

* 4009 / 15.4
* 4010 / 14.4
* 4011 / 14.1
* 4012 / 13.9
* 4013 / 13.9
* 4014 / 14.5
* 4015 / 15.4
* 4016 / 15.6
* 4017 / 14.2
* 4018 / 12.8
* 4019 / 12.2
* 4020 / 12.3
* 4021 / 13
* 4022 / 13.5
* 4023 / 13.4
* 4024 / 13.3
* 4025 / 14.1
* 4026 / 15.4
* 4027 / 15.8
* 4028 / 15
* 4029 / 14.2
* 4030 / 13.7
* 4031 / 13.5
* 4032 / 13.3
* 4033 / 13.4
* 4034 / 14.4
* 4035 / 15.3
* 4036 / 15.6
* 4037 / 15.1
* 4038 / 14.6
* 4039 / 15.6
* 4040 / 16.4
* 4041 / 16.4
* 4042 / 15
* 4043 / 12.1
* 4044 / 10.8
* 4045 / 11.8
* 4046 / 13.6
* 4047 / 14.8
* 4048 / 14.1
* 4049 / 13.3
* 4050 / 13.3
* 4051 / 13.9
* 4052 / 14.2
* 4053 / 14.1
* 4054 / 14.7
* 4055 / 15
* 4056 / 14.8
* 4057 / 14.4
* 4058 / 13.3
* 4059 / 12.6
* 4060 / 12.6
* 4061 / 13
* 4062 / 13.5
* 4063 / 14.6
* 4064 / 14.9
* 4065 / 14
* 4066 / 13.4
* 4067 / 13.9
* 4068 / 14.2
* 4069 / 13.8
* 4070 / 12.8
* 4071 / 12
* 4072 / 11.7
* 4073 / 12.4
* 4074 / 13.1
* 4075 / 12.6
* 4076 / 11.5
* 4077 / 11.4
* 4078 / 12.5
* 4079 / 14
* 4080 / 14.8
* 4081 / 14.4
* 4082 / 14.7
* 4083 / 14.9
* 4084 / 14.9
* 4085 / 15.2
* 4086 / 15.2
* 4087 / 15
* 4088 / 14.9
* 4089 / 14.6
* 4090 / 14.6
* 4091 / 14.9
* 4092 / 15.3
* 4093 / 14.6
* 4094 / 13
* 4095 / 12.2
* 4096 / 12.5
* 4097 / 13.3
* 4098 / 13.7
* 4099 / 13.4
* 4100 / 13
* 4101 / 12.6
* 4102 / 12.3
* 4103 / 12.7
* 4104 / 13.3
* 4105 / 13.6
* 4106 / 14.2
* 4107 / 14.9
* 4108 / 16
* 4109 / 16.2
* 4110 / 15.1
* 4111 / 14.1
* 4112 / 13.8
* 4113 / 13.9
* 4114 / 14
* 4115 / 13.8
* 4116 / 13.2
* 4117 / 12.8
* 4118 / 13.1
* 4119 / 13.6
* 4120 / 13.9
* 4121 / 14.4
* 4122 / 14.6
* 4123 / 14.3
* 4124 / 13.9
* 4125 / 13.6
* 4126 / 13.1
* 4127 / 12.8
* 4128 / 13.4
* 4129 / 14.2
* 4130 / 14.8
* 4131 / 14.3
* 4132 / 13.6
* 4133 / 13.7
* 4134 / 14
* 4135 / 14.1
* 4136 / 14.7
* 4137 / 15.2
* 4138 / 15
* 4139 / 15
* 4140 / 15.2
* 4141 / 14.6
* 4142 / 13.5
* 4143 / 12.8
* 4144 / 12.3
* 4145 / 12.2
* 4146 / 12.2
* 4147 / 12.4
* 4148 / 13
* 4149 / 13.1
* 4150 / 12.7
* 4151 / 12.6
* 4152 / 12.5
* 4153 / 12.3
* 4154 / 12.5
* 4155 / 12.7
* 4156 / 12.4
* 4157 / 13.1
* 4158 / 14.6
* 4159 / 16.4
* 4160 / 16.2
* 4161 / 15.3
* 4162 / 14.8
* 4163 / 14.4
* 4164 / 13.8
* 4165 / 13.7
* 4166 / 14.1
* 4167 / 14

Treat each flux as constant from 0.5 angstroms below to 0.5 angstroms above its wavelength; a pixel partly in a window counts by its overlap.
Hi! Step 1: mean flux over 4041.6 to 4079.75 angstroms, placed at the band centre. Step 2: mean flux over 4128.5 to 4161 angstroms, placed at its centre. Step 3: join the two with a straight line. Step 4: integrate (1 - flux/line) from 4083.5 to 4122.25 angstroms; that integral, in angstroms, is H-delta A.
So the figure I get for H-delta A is -1.3 angstroms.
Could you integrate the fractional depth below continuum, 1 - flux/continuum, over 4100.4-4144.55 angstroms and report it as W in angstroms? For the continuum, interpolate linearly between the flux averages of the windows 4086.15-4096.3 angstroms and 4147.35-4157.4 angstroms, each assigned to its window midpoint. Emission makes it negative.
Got -1.7 angstroms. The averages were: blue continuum 14.2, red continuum 12.7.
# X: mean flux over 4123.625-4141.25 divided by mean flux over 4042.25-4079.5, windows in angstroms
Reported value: 1.06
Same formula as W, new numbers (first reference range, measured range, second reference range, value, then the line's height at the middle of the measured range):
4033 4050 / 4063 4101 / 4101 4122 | 1.0 angstroms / 14.1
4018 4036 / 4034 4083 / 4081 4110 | 0.8 angstroms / 14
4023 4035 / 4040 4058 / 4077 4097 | 0.3 angstroms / 14.2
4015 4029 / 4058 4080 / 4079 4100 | 1.6 angstroms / 14.2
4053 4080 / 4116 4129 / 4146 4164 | -0.1 angstroms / 13.5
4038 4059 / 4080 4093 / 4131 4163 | -0.9 angstroms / 13.9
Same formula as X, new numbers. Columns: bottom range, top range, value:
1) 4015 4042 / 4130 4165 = 0.96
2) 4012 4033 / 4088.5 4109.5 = 0.99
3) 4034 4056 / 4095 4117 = 0.96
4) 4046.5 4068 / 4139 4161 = 0.96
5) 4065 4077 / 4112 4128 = 1.06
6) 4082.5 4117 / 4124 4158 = 0.96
